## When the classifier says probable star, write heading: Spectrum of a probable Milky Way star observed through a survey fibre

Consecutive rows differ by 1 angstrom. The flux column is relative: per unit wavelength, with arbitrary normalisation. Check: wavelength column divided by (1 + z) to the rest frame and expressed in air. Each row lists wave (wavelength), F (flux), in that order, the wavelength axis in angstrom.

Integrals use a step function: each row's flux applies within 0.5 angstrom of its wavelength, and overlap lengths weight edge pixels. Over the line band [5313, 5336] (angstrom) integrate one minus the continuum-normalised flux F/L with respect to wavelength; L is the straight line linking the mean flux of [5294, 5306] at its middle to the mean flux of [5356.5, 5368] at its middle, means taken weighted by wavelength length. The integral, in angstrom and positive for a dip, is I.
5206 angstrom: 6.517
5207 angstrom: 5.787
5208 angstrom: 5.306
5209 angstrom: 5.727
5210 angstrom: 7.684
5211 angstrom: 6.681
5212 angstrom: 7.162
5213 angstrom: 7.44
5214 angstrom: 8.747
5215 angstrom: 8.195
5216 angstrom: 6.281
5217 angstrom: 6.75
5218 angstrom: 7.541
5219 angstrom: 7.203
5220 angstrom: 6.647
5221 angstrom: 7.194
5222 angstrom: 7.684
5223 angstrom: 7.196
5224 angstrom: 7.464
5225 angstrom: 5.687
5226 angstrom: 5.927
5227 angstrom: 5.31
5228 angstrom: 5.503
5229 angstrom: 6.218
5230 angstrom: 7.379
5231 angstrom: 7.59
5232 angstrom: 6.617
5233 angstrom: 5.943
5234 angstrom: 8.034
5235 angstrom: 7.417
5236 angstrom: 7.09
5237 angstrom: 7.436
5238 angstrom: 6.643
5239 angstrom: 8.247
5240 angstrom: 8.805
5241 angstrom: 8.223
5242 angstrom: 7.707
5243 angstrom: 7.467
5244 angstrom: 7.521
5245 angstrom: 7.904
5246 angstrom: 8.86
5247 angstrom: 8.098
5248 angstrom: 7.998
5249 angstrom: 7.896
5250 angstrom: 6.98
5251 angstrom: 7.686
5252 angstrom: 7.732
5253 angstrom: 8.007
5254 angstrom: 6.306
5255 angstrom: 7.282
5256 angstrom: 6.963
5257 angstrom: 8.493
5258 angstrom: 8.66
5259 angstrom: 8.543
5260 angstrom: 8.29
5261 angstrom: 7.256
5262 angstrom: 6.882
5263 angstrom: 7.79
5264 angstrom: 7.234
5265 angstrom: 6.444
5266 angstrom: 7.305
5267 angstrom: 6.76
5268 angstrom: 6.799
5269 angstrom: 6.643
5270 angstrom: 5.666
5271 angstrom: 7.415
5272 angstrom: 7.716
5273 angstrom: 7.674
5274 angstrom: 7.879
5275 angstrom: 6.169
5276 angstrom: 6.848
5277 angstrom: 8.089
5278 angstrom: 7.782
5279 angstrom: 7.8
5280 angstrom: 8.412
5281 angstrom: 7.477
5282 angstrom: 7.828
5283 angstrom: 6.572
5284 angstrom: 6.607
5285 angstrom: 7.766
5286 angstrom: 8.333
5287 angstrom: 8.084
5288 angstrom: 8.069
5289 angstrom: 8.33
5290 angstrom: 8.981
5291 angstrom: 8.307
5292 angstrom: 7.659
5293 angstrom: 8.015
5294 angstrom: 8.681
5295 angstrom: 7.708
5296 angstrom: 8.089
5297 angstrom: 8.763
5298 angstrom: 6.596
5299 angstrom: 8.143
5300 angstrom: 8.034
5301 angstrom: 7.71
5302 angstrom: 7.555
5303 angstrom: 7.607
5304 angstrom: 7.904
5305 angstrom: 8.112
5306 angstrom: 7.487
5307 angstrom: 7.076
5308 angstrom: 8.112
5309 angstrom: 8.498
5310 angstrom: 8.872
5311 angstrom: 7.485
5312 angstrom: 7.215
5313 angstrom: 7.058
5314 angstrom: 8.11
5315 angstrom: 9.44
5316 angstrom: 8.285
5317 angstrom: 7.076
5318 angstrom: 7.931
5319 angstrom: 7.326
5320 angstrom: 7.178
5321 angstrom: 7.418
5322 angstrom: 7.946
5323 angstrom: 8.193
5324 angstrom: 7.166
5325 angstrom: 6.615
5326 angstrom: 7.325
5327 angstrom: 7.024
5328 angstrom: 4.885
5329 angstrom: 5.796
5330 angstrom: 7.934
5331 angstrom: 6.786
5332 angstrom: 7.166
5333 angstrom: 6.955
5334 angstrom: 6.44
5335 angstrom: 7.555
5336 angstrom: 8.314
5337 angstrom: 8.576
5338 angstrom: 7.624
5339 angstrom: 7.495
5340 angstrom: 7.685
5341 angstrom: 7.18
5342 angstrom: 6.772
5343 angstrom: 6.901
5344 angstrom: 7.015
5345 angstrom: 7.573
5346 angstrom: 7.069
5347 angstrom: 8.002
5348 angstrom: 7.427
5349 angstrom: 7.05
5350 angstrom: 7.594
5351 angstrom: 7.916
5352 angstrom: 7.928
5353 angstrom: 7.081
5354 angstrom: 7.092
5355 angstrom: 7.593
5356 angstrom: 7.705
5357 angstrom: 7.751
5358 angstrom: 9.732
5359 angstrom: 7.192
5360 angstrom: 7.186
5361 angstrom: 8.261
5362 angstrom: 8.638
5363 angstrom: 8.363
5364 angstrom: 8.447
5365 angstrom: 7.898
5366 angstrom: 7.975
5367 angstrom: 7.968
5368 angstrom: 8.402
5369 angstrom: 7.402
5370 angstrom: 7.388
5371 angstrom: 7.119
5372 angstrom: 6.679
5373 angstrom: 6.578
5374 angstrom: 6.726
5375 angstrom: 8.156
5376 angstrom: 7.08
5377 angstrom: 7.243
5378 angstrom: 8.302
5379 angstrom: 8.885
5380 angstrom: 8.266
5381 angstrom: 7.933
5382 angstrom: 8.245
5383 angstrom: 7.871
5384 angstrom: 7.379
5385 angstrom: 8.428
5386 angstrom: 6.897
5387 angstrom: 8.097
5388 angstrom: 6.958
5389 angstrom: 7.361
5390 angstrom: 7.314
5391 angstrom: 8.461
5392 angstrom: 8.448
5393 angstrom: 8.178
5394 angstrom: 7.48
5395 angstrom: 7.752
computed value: 1.89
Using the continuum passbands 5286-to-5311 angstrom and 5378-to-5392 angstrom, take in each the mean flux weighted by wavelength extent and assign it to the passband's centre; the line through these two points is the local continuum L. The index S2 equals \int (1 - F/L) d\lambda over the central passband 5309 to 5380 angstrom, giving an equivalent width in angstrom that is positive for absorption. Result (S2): 3.49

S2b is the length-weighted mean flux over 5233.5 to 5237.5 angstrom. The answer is 7.49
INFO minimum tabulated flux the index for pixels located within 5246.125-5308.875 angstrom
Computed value 5.666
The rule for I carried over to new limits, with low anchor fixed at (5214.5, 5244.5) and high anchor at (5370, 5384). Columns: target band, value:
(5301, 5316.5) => -1.1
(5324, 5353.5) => 1.0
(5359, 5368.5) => -0.7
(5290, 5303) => -1.1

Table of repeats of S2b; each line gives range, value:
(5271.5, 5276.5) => 7.26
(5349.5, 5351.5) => 7.76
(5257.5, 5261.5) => 8.19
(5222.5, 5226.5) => 6.57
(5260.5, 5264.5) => 7.29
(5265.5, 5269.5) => 6.88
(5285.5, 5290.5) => 8.36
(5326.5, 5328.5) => 5.95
